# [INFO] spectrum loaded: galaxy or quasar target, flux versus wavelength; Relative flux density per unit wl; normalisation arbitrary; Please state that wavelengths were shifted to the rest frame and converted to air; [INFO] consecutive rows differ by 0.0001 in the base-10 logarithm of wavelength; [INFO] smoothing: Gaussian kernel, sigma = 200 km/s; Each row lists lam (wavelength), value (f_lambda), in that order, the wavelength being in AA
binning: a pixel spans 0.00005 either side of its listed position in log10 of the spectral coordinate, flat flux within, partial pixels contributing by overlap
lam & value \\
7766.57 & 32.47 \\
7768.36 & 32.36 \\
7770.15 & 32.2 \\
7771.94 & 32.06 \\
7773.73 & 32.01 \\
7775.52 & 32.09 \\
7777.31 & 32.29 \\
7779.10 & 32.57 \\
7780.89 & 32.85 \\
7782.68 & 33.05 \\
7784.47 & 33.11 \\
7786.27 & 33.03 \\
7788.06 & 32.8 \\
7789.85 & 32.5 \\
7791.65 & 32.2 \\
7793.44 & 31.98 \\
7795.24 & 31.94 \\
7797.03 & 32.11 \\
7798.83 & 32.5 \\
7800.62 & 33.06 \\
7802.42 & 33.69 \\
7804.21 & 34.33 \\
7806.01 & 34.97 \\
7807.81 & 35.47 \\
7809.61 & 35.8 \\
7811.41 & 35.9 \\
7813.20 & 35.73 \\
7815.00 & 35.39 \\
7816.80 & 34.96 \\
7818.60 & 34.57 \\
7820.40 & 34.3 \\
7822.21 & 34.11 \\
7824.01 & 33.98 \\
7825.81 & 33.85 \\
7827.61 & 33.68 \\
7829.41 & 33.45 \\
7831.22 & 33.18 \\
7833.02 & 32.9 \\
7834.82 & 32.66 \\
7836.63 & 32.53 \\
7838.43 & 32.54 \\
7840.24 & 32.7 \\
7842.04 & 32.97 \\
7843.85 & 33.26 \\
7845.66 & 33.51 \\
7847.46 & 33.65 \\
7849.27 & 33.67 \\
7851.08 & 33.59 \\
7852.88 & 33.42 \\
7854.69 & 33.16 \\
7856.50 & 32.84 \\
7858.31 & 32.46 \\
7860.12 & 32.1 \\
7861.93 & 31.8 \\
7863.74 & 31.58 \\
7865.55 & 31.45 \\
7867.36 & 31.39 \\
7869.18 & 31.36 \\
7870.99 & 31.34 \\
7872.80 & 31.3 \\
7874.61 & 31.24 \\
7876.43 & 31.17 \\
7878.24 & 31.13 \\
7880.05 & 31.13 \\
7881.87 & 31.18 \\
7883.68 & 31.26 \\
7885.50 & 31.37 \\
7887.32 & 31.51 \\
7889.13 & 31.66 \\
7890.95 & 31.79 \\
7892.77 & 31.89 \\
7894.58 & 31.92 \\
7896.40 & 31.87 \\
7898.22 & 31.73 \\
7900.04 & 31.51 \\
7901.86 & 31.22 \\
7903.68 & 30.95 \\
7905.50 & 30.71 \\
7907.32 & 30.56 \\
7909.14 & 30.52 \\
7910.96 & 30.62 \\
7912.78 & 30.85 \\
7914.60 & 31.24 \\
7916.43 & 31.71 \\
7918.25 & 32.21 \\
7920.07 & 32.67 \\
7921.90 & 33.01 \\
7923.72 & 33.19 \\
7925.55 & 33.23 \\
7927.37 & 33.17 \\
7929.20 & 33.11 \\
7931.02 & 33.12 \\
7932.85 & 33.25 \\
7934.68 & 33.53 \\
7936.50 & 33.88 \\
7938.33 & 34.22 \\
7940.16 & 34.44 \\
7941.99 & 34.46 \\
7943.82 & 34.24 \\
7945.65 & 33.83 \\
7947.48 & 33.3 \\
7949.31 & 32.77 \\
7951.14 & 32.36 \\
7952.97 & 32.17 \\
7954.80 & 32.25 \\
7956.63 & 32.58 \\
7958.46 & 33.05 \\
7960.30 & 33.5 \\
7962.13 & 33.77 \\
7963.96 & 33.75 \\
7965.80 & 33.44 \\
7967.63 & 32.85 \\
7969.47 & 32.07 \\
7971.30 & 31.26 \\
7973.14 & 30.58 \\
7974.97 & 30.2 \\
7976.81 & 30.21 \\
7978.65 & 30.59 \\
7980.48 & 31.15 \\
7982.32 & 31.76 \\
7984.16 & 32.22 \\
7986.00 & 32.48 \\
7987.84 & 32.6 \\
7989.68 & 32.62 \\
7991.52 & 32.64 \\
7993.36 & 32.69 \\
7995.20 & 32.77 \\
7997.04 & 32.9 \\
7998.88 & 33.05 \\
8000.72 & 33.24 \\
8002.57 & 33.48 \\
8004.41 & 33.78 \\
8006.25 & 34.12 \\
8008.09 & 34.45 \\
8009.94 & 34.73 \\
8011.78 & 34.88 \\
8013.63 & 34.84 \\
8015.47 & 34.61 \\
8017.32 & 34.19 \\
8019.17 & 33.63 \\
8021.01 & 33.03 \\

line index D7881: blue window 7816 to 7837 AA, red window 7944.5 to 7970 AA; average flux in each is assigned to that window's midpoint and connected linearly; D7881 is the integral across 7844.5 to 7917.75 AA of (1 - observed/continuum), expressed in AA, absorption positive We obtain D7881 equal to 3.7 AA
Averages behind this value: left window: 33.7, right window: 33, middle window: 31.7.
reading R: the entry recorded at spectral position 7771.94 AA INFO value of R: 32.06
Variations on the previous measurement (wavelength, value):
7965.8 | 33.44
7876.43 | 31.17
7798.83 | 32.5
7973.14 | 30.58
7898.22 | 31.73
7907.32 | 30.56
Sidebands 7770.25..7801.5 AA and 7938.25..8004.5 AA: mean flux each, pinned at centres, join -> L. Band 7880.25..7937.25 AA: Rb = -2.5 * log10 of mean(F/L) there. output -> 0.022 mag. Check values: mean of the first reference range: 32.5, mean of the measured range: 31.9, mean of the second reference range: 32.6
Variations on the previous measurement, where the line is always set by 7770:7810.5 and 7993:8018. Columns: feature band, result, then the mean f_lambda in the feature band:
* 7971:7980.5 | 0.107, 30.6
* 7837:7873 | 0.024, 32.5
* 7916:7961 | 0.013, 33.2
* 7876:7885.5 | 0.073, 31.2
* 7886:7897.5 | 0.055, 31.8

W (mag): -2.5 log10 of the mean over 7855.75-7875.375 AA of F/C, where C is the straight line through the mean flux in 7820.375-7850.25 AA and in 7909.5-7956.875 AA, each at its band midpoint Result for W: 0.05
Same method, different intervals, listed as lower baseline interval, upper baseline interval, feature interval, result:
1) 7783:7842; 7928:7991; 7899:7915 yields 0.07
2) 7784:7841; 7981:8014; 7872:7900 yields 0.07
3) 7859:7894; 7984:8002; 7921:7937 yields -0.04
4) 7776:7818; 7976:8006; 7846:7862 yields 0.01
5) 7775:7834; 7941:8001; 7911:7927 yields 0.02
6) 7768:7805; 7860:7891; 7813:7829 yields -0.07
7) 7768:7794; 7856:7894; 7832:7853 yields -0.04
